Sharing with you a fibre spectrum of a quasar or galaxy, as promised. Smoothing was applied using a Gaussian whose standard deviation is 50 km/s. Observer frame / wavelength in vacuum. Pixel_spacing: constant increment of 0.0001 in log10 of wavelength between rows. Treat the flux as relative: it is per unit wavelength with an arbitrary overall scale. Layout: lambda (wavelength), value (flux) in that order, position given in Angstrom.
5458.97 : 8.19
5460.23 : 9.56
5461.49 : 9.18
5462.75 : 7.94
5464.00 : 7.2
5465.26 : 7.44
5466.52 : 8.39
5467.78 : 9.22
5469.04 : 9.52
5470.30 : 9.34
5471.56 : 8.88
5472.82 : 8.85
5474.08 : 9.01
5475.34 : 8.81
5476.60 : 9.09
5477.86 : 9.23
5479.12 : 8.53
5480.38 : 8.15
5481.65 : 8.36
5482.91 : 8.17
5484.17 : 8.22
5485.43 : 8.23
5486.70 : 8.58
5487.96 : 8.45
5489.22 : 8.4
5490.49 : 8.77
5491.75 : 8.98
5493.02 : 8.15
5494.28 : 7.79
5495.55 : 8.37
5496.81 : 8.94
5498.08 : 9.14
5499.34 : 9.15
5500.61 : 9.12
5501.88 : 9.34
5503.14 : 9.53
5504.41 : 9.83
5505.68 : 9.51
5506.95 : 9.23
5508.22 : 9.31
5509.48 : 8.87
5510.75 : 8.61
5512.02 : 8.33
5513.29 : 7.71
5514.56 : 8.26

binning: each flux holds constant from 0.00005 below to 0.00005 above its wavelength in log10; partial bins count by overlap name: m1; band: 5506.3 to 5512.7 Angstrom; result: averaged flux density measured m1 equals 8.87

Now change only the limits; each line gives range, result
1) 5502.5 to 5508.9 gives 9.49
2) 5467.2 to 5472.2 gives 9.24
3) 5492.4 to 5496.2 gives 8.12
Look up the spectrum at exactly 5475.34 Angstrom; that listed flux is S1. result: 8.81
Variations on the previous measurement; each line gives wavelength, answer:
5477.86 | 9.23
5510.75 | 8.61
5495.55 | 8.37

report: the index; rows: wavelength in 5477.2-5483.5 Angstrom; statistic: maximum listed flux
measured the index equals 9.23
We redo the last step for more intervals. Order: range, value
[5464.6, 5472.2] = 9.52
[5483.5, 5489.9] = 8.58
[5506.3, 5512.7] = 9.31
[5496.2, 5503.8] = 9.53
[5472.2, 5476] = 9.01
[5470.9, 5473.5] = 8.88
